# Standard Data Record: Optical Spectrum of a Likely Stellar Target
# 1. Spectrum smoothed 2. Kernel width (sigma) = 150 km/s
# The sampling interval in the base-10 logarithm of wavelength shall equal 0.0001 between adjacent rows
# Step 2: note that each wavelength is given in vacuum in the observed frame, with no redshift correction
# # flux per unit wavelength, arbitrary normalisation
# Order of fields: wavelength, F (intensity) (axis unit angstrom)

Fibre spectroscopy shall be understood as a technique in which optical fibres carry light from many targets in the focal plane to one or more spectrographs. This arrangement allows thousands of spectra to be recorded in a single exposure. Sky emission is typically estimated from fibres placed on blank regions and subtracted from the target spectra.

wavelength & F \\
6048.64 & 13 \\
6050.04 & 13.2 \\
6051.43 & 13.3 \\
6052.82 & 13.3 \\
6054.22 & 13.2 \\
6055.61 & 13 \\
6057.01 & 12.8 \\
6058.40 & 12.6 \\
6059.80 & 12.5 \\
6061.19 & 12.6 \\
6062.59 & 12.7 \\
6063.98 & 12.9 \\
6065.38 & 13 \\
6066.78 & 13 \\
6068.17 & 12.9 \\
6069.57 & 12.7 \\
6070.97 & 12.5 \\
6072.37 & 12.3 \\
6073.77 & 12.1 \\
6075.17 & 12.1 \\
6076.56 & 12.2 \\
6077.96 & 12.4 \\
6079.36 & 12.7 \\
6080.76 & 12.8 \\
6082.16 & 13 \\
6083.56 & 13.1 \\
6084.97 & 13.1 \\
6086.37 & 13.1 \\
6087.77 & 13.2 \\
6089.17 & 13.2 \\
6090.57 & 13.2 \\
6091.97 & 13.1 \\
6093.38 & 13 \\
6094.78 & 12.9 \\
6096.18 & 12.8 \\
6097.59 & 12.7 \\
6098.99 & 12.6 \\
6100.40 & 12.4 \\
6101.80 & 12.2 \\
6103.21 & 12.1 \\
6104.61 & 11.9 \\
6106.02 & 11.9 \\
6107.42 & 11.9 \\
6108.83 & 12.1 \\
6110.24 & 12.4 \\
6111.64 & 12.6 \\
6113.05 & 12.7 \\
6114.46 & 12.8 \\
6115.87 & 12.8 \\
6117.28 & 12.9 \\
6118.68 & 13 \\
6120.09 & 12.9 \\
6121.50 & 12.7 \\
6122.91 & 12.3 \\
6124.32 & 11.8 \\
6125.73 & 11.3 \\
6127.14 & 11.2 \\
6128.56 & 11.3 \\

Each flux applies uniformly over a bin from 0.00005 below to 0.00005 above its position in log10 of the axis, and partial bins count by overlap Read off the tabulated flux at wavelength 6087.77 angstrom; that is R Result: 13.2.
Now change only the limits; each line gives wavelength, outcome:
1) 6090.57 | 13.2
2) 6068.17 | 12.9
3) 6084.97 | 13.1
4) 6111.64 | 12.6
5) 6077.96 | 12.4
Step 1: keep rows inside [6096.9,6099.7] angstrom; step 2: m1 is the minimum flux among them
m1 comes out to 12.6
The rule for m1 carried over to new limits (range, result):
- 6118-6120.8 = 12.9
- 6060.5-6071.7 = 12.5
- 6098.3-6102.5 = 12.2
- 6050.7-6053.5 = 13.3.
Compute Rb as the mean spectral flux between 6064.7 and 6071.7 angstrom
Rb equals 12.8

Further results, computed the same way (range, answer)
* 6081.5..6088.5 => 13.1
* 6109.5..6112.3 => 12.5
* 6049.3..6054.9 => 13.2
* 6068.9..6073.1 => 12.5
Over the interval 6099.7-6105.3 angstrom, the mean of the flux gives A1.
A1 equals 12.2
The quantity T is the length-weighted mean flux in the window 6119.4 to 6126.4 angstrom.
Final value 12.2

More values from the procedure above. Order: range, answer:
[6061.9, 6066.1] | 12.9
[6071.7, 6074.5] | 12.2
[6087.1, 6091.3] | 13.2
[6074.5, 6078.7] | 12.3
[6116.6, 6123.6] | 12.8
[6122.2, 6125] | 12.1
